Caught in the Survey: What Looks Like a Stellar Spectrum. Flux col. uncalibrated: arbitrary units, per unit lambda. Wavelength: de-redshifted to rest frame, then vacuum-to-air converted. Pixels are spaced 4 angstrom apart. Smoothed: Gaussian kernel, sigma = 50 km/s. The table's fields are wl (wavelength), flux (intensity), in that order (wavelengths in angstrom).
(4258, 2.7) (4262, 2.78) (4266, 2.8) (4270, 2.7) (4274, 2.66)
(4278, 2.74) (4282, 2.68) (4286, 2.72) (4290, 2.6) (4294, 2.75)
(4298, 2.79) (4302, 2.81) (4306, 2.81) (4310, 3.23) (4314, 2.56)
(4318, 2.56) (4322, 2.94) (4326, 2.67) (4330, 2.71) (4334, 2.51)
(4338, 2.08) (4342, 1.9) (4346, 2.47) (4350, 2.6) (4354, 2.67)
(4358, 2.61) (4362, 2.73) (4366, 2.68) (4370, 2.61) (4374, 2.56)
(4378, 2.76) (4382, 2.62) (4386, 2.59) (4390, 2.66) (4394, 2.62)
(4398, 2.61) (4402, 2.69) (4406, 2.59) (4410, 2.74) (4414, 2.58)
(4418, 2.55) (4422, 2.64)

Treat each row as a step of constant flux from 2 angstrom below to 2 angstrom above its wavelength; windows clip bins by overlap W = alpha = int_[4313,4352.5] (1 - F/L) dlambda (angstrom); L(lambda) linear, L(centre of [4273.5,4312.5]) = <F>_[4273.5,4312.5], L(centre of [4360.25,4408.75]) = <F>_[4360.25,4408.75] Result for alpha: 3.2 angstrom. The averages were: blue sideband 2.78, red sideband 2.64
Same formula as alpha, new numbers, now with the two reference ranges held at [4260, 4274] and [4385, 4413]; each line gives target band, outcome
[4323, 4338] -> 0.7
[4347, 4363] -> 0.2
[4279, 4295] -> 0.3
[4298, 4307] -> -0.3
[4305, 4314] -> -0.8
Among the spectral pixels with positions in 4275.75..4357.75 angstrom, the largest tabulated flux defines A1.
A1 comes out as 3.23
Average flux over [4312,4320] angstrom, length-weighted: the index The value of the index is 2.56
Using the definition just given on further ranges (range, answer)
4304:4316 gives 2.87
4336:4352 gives 2.26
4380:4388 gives 2.6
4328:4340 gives 2.43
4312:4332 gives 2.69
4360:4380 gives 2.67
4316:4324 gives 2.75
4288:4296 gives 2.67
